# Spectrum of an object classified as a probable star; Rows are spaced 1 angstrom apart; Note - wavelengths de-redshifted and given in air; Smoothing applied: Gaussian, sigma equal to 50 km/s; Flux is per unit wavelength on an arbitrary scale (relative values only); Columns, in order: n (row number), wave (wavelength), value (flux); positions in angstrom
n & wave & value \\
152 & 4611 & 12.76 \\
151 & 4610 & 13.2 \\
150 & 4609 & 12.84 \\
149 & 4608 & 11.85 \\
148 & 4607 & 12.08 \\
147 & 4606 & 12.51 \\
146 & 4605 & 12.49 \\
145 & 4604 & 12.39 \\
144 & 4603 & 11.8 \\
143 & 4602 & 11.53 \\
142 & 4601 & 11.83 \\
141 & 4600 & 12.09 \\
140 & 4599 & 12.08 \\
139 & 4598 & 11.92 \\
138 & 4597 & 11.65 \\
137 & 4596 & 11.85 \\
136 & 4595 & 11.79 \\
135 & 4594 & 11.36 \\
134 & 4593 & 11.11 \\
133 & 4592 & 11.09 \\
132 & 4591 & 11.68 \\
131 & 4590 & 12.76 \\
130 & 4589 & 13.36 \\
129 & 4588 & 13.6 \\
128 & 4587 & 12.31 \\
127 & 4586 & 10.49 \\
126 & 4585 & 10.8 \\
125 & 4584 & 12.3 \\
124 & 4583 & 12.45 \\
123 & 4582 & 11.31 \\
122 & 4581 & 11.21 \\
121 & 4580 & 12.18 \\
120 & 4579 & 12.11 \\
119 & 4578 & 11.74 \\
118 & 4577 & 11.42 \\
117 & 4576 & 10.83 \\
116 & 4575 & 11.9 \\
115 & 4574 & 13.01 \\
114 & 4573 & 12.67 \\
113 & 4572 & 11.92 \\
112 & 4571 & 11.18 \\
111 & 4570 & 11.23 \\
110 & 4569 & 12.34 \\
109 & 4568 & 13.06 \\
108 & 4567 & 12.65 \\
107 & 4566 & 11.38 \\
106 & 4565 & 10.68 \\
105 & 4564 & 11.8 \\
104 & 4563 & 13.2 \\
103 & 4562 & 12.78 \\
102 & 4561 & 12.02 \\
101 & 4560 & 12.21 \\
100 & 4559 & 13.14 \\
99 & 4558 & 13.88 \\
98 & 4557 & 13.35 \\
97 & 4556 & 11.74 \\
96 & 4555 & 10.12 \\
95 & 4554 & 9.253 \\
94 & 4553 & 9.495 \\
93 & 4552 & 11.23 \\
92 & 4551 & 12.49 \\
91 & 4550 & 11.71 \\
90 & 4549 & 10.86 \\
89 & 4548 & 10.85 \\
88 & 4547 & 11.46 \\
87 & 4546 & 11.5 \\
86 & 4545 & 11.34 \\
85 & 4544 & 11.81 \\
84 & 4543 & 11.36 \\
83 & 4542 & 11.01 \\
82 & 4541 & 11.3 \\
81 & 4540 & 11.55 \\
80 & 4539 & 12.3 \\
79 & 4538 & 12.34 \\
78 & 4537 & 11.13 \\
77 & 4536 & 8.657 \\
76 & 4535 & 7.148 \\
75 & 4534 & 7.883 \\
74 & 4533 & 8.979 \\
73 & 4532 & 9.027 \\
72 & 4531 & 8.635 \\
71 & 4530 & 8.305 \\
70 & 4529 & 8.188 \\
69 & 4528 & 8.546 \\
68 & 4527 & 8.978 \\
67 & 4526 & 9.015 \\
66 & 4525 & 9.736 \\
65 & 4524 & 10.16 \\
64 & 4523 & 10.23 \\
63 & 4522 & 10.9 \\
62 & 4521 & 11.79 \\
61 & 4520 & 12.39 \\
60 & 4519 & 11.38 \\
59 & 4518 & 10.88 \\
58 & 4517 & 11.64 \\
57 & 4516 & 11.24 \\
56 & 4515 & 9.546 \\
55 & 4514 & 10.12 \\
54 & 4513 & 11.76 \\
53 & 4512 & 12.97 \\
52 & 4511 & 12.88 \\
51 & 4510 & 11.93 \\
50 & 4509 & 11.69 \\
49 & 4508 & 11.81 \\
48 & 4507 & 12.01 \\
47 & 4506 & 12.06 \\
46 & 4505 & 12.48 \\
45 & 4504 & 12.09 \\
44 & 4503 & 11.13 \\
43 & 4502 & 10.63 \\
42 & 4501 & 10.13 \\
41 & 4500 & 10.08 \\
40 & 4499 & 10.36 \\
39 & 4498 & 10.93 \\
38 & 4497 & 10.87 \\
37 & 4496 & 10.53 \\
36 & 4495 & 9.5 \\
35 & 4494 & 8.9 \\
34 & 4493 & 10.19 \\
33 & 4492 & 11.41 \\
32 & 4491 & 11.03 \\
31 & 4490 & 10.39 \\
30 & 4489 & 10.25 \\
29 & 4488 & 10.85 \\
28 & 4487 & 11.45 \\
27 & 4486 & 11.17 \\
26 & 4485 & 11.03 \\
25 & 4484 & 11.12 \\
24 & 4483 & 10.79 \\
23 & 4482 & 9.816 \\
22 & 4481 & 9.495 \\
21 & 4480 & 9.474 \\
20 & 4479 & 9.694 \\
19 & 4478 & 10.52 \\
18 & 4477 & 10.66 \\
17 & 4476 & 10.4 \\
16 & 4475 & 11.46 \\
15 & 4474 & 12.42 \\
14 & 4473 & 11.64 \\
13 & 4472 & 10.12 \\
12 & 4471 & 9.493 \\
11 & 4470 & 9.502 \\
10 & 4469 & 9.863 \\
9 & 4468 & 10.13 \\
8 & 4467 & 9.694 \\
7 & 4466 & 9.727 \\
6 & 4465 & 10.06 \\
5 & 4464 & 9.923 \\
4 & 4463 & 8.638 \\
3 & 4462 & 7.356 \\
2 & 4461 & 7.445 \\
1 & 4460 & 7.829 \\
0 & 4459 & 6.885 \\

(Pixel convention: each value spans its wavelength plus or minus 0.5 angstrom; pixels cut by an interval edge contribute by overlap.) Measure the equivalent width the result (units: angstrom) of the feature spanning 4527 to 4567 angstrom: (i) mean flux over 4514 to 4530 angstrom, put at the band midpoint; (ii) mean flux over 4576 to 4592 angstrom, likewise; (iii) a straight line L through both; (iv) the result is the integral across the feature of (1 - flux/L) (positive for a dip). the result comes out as 0.2 angstrom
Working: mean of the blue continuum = 10.2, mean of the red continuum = 11.9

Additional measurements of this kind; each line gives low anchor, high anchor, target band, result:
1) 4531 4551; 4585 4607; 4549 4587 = -1.8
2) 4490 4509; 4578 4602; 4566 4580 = -0.4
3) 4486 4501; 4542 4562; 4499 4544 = 1.4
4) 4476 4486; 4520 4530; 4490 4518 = -2.9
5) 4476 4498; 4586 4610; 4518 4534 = 1.9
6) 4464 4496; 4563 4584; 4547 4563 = -0.2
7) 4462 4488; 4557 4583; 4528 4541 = 2.1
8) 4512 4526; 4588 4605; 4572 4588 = -0.1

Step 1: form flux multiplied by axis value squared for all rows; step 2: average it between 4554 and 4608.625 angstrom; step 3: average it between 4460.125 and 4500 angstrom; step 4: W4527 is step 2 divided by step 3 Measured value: 1.23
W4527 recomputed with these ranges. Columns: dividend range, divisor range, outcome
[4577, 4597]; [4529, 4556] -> 1.16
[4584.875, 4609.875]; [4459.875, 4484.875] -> 1.28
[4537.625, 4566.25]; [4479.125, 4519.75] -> 1.09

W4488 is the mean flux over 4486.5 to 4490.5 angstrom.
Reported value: 10.7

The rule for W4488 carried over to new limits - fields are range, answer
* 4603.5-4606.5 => 12.5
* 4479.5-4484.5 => 10.1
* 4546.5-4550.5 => 11.2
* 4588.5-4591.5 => 12.6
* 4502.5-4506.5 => 11.9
